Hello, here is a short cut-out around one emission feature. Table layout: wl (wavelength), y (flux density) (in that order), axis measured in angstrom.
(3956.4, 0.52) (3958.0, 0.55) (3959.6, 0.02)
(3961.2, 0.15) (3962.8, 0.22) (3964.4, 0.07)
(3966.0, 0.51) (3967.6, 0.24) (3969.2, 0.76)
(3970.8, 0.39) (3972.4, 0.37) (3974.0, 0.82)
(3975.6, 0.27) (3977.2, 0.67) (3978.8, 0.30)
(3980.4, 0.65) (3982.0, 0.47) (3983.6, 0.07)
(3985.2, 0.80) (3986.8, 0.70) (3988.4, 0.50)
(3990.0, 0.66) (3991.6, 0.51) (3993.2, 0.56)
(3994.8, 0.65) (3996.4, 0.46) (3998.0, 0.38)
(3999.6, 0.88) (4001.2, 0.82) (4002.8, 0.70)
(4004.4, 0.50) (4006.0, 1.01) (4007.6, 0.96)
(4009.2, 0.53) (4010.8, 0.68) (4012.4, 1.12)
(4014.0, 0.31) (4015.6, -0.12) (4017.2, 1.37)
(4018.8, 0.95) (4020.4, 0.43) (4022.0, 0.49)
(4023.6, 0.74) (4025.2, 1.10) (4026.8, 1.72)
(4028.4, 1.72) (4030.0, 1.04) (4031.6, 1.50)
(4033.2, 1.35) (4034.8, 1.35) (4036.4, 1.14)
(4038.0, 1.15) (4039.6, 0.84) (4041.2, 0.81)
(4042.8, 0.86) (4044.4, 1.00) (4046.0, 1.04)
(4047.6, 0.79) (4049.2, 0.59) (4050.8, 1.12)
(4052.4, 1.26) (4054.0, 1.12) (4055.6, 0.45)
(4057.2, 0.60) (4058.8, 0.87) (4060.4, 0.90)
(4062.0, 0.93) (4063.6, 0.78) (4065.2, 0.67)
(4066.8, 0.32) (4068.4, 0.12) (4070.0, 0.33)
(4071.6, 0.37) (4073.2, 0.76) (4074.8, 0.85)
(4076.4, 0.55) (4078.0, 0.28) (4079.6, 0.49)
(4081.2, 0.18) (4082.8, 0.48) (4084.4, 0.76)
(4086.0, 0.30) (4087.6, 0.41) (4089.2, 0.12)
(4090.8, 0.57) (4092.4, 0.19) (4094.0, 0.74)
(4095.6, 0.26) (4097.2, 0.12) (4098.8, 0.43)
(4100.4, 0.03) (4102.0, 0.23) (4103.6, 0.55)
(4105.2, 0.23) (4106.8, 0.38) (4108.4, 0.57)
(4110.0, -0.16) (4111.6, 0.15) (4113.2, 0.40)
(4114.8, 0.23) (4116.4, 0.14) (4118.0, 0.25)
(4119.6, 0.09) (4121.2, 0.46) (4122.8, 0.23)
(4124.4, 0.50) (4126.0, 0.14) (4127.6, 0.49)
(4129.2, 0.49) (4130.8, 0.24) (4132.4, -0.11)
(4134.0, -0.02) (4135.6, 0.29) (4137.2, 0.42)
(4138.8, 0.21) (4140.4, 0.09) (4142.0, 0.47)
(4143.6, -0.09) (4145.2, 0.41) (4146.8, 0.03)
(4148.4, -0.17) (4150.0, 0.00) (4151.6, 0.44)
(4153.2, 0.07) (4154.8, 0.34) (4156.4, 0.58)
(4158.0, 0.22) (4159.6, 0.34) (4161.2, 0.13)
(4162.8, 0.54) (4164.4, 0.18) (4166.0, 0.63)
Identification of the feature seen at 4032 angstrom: C IV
